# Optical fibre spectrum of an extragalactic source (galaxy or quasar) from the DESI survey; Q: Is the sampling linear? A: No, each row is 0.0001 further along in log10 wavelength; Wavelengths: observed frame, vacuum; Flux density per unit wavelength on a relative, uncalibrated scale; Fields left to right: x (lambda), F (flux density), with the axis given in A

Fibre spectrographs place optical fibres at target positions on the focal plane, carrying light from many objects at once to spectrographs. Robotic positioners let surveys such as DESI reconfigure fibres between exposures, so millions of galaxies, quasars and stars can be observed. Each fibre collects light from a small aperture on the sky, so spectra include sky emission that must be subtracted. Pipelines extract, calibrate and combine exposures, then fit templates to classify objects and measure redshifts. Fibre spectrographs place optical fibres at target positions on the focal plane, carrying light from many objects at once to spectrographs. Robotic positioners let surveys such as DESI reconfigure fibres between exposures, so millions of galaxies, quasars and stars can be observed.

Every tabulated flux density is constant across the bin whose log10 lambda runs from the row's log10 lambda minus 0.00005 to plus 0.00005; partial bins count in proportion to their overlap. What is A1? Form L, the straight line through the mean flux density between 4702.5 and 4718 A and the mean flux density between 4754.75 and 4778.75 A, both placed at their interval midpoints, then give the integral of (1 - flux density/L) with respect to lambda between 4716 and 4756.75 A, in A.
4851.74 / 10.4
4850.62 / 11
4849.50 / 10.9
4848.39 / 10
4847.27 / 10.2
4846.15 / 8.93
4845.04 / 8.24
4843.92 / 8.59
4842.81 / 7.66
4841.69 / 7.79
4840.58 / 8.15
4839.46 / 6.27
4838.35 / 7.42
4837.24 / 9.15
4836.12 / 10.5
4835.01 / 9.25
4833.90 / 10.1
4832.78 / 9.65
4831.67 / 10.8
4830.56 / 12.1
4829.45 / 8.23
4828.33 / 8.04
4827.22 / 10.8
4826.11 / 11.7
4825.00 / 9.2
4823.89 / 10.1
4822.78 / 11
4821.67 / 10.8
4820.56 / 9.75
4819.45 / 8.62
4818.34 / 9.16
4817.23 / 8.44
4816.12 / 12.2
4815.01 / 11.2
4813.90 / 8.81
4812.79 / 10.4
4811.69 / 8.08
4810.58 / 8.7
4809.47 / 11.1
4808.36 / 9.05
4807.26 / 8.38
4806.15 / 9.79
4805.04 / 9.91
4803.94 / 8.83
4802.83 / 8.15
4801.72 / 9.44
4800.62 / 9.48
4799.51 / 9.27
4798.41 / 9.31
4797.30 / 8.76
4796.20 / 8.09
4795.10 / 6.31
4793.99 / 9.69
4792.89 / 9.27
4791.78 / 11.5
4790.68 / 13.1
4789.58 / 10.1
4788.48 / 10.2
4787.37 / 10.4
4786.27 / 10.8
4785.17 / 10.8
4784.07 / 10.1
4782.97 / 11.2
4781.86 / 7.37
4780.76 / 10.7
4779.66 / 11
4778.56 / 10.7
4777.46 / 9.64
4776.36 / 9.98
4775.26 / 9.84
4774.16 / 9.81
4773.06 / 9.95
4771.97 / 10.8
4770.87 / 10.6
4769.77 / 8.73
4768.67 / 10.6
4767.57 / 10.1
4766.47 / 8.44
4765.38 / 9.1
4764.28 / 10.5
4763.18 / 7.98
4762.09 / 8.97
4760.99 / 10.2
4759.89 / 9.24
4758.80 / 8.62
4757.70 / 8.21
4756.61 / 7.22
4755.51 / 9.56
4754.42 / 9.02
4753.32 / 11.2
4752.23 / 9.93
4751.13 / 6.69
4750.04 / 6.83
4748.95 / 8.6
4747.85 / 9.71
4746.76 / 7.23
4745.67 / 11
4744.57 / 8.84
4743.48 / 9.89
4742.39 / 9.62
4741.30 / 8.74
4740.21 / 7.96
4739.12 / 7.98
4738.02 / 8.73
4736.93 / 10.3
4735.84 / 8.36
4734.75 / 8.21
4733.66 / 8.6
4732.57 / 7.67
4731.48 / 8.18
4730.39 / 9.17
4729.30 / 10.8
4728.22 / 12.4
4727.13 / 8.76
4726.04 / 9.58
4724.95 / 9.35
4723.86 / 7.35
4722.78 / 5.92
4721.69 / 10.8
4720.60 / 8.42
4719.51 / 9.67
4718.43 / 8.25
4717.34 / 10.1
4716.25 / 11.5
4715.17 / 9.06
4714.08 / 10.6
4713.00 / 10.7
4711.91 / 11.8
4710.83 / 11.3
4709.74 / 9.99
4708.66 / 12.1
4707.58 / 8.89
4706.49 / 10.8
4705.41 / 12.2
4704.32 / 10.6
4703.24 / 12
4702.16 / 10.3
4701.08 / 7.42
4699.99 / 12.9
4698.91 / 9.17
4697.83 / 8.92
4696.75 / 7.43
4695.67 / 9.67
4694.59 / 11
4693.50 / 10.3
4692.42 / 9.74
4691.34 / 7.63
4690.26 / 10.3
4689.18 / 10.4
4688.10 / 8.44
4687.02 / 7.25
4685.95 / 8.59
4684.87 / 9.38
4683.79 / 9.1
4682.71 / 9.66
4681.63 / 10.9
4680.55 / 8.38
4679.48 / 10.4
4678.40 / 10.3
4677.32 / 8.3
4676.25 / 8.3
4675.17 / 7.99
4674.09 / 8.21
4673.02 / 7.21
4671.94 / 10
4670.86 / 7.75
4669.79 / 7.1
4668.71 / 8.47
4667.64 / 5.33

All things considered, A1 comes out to 4.7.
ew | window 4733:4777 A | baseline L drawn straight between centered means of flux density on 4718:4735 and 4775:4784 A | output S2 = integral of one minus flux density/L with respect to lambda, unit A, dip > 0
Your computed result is 1.9 A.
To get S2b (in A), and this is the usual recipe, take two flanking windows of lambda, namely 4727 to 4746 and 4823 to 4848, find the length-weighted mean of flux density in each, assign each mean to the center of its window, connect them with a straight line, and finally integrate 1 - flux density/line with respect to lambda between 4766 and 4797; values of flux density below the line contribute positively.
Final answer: -2.6 A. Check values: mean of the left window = 9.17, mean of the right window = 9.25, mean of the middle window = 9.99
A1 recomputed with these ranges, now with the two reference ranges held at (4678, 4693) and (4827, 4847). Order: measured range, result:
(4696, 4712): -1.84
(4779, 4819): -2.83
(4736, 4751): 0.62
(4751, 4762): 0.09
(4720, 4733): 0.24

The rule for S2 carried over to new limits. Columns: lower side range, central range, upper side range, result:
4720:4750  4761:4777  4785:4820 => -0.7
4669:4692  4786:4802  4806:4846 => -0.7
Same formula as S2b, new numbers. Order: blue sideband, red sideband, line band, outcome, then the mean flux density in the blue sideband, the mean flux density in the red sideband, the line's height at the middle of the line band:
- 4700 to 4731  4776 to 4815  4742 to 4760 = 1.81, 10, 9.69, 9.88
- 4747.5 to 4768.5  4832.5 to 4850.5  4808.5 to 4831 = -2.33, 8.98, 8.96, 8.97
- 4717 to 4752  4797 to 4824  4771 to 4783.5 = -1.16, 8.87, 9.55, 9.25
